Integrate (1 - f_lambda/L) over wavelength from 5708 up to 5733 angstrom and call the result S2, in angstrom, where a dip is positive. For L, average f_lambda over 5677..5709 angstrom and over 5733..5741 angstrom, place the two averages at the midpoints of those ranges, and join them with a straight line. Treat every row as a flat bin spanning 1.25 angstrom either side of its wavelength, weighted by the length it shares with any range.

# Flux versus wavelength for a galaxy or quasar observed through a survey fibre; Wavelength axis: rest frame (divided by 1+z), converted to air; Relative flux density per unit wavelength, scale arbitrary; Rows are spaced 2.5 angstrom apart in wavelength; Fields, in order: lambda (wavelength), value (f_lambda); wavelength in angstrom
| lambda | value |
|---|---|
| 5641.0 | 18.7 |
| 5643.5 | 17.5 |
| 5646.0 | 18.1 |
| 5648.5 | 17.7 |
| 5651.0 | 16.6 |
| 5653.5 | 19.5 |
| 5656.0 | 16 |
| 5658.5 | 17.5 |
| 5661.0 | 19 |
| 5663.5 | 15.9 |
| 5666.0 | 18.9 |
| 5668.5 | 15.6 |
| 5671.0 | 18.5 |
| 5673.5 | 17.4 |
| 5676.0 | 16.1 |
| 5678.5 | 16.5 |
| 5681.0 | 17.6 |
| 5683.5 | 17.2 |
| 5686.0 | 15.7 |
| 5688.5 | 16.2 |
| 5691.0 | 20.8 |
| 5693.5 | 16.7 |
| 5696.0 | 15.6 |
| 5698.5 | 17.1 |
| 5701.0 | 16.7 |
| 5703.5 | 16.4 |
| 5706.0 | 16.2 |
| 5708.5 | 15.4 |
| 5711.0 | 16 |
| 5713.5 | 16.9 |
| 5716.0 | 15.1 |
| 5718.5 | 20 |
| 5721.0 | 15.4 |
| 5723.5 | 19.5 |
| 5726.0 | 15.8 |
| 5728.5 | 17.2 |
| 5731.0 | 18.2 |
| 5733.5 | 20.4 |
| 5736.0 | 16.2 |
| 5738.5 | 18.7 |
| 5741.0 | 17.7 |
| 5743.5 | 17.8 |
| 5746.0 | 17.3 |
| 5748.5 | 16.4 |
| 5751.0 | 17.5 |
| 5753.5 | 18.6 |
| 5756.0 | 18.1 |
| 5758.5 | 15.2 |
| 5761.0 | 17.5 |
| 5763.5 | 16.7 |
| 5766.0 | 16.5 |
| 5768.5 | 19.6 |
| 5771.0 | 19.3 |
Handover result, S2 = 0.8 angstrom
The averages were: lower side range 16.8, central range 17.1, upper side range 18.1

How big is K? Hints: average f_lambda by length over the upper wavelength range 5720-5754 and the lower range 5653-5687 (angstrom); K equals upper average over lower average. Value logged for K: 1.02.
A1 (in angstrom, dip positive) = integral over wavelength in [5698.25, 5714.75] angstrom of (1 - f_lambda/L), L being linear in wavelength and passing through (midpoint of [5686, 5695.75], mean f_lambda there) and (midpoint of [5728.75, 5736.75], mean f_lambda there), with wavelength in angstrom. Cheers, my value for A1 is 1.3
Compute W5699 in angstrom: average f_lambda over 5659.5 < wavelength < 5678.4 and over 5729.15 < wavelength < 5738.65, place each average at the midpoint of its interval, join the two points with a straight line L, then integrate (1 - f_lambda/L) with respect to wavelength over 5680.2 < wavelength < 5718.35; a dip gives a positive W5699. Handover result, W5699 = 2.2 angstrom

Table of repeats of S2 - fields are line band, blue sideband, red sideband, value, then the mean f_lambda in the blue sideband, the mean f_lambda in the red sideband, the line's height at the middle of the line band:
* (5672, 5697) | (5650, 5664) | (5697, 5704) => 0.0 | 17.5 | 16.7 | 17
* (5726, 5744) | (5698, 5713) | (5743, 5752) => -1.0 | 16.3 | 17.2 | 16.9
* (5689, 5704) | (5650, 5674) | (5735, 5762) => 0.2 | 17.5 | 17.4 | 17.5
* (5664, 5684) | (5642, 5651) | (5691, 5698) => 0.2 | 17.6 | 17.1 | 17.3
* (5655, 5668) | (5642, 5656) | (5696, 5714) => 0.0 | 17.7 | 16.3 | 17.4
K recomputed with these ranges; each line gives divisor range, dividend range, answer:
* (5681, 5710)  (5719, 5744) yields 1.06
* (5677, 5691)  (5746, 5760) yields 1.01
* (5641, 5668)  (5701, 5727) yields 0.94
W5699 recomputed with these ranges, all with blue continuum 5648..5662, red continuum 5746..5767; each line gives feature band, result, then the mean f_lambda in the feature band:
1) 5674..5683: 0.37 angstrom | 16.8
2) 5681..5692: 0.06 angstrom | 17.4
